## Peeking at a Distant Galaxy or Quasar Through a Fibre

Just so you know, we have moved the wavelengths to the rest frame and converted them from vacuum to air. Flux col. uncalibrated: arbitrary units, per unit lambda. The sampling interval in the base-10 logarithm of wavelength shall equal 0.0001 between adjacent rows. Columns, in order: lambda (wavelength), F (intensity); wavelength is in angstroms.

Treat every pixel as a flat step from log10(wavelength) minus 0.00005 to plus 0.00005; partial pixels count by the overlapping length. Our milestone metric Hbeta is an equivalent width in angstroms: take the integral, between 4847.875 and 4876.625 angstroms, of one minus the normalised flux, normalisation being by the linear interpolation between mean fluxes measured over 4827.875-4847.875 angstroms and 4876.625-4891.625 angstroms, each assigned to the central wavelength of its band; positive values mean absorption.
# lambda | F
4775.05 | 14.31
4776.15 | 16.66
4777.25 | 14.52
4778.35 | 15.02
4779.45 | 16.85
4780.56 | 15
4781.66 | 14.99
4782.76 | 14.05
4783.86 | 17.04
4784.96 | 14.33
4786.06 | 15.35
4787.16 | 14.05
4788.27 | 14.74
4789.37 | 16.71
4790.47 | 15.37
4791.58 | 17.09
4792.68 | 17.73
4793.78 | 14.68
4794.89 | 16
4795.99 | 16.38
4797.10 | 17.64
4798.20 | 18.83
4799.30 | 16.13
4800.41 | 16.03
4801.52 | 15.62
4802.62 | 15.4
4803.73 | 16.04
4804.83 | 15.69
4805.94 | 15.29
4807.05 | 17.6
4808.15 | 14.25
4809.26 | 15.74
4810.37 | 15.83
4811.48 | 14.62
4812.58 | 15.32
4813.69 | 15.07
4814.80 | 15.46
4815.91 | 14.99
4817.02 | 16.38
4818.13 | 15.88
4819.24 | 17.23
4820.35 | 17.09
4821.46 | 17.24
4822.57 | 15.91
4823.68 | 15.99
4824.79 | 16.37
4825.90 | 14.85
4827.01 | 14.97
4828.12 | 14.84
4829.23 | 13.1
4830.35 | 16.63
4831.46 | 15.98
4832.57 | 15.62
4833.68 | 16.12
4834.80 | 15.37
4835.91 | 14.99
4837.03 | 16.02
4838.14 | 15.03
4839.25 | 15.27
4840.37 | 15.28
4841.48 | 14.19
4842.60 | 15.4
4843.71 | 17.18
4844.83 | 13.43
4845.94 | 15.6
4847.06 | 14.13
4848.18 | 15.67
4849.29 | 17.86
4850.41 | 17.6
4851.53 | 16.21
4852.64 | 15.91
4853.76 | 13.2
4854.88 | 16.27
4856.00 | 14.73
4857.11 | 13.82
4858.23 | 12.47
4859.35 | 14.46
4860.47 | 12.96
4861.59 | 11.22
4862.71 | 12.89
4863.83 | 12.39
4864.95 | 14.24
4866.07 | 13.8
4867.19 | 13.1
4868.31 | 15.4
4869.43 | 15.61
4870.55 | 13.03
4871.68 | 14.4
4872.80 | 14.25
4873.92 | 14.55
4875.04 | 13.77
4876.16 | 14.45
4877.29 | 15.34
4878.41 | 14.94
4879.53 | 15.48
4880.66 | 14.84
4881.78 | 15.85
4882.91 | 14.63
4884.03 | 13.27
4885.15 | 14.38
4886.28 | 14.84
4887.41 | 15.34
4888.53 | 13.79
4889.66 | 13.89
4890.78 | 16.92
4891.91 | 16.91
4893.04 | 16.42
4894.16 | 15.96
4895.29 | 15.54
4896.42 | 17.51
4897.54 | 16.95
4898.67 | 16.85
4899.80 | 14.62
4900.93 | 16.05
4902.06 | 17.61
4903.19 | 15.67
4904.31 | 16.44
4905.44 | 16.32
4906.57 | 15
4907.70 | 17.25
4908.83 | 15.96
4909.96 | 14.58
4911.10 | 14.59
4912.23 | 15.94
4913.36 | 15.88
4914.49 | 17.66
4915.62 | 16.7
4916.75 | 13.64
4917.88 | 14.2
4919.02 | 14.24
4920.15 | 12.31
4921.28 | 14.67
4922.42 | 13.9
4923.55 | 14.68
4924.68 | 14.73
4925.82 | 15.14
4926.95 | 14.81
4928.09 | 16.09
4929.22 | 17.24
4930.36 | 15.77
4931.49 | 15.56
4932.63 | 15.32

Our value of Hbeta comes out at 1.3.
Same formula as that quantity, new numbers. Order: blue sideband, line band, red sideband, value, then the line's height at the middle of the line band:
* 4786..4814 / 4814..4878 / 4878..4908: 3.1 angstroms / 15.8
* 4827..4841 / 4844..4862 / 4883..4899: 0.7 angstroms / 15.4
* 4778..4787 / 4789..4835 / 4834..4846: -2.0 angstroms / 15.3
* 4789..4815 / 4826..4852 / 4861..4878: -1.1 angstroms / 14.9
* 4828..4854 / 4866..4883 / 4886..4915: 1.2 angstroms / 15.7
